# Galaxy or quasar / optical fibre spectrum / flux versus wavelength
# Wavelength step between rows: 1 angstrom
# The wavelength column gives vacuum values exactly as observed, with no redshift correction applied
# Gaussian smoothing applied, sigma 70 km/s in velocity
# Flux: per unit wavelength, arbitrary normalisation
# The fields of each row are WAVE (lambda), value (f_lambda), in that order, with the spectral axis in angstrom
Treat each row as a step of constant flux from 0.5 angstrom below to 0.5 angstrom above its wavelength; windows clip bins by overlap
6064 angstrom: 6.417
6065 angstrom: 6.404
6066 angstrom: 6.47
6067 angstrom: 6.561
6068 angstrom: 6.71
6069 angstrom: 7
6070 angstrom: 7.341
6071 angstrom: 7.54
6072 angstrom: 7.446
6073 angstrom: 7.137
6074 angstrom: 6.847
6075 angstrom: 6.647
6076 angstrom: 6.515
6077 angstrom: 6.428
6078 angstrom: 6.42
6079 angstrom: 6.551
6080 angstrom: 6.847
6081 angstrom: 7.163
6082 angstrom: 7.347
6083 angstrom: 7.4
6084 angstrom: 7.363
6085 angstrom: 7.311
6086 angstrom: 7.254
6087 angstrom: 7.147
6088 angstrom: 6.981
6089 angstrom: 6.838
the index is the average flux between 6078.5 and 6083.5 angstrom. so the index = 7.06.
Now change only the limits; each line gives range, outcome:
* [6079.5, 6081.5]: 7.01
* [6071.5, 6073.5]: 7.29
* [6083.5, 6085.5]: 7.34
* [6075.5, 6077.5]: 6.47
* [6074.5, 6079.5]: 6.51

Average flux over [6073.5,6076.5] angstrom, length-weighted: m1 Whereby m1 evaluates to 6.67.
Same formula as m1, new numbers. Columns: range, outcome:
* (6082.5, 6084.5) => 7.38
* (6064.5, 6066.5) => 6.44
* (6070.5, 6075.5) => 7.12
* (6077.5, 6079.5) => 6.49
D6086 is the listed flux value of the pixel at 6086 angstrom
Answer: 7.254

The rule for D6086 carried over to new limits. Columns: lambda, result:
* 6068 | 6.71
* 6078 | 6.42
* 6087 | 7.147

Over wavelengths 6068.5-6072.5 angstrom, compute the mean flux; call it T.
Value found 7.33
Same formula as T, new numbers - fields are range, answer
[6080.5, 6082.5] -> 7.26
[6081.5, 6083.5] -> 7.37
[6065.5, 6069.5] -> 6.69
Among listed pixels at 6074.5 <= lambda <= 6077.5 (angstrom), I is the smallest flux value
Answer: 6.428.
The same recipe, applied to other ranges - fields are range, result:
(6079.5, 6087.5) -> 6.847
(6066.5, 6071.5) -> 6.561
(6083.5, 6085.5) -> 7.311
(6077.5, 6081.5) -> 6.42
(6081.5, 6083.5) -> 7.347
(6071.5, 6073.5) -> 7.137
